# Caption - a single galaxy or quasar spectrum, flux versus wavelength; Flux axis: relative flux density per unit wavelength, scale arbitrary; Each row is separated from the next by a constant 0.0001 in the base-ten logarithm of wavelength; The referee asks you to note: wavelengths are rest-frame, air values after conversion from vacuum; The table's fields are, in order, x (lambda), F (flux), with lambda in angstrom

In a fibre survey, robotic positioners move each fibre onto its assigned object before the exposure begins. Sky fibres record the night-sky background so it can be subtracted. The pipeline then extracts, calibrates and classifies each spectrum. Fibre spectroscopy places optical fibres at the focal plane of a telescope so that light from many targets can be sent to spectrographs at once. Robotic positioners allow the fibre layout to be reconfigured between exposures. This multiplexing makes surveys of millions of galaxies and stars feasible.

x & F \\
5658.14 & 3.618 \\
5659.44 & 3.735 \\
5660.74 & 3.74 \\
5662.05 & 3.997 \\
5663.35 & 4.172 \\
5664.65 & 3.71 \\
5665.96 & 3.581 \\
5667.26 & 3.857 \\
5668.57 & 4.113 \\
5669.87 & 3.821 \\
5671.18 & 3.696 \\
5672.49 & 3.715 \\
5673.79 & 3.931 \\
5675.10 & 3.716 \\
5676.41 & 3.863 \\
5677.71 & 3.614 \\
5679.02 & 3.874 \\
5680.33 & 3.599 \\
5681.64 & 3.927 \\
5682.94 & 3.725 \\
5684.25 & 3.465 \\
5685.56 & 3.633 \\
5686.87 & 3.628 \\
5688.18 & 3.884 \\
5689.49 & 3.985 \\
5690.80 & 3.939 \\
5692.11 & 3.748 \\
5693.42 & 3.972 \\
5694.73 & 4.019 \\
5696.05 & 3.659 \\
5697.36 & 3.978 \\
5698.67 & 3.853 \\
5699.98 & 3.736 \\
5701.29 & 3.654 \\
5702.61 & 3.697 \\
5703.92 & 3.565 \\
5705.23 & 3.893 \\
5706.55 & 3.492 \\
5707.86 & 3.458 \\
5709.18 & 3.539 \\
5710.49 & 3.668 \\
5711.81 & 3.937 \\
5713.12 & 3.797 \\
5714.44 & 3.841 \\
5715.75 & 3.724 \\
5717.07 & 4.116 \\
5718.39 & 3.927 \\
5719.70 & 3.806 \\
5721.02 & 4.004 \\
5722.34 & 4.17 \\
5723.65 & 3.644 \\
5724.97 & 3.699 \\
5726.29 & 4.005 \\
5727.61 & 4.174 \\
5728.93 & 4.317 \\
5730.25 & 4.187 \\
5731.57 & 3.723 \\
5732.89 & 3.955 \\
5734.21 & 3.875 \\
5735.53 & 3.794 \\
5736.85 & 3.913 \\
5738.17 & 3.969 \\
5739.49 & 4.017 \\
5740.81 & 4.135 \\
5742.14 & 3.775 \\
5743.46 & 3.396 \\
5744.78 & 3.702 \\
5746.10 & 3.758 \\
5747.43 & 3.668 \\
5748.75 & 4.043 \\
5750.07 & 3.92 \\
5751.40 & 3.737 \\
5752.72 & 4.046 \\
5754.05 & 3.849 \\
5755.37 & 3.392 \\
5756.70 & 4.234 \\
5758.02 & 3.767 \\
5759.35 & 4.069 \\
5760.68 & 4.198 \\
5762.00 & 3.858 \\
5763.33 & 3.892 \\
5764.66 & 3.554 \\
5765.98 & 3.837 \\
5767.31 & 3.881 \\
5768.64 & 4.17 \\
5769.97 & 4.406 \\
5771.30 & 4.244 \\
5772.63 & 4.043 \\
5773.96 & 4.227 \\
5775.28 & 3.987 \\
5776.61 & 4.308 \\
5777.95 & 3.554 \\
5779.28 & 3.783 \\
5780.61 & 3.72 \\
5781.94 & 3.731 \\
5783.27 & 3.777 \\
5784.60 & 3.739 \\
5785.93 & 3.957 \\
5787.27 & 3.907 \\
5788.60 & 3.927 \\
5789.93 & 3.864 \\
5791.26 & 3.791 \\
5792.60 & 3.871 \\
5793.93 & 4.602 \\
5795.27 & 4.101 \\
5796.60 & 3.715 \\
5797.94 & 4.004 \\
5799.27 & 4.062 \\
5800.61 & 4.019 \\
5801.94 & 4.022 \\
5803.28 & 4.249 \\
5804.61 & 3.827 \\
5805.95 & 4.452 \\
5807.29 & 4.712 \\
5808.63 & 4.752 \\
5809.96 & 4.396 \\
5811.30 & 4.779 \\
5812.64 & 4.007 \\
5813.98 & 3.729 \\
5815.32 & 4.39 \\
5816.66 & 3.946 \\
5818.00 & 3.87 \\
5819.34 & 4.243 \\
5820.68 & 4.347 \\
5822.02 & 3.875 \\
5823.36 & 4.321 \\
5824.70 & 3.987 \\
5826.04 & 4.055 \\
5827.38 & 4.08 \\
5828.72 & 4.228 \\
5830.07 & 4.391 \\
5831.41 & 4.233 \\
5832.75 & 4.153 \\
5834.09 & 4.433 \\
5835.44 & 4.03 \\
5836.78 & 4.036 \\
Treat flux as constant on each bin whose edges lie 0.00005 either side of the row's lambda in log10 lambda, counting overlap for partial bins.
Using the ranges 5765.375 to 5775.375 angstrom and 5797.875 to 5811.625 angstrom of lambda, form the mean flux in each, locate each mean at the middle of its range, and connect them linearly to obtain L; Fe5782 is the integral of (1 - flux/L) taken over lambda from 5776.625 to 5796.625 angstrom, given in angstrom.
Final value 1.5 angstrom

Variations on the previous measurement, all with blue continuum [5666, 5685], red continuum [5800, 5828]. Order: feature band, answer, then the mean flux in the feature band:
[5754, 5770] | 0.5 angstrom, 3.92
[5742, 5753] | 0.6 angstrom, 3.78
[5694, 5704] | 0.2 angstrom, 3.78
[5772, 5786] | 0.7 angstrom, 3.89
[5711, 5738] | -0.1 angstrom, 3.93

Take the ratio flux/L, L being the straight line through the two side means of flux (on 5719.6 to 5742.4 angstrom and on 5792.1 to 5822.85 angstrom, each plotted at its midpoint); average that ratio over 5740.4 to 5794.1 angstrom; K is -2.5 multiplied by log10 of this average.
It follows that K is 0.04 mag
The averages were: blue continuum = 3.96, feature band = 3.9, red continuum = 4.17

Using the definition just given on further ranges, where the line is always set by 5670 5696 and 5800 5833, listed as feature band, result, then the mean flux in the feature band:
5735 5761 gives 0.03 mag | 3.86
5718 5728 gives 0.00 mag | 3.92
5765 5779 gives 0.00 mag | 4.05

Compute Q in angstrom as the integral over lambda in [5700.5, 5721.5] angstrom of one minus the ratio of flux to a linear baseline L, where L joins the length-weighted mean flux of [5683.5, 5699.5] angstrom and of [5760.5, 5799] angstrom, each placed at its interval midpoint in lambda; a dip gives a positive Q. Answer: 0.5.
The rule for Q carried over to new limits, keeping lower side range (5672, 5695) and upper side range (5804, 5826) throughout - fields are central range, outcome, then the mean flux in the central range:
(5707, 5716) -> 0.4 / 3.71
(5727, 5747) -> 0.3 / 3.91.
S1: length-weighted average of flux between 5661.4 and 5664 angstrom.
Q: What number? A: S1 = 4.09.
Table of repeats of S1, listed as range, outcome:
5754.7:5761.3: 3.93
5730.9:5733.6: 3.84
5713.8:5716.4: 3.79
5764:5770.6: 3.97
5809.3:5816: 4.25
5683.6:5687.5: 3.57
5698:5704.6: 3.71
